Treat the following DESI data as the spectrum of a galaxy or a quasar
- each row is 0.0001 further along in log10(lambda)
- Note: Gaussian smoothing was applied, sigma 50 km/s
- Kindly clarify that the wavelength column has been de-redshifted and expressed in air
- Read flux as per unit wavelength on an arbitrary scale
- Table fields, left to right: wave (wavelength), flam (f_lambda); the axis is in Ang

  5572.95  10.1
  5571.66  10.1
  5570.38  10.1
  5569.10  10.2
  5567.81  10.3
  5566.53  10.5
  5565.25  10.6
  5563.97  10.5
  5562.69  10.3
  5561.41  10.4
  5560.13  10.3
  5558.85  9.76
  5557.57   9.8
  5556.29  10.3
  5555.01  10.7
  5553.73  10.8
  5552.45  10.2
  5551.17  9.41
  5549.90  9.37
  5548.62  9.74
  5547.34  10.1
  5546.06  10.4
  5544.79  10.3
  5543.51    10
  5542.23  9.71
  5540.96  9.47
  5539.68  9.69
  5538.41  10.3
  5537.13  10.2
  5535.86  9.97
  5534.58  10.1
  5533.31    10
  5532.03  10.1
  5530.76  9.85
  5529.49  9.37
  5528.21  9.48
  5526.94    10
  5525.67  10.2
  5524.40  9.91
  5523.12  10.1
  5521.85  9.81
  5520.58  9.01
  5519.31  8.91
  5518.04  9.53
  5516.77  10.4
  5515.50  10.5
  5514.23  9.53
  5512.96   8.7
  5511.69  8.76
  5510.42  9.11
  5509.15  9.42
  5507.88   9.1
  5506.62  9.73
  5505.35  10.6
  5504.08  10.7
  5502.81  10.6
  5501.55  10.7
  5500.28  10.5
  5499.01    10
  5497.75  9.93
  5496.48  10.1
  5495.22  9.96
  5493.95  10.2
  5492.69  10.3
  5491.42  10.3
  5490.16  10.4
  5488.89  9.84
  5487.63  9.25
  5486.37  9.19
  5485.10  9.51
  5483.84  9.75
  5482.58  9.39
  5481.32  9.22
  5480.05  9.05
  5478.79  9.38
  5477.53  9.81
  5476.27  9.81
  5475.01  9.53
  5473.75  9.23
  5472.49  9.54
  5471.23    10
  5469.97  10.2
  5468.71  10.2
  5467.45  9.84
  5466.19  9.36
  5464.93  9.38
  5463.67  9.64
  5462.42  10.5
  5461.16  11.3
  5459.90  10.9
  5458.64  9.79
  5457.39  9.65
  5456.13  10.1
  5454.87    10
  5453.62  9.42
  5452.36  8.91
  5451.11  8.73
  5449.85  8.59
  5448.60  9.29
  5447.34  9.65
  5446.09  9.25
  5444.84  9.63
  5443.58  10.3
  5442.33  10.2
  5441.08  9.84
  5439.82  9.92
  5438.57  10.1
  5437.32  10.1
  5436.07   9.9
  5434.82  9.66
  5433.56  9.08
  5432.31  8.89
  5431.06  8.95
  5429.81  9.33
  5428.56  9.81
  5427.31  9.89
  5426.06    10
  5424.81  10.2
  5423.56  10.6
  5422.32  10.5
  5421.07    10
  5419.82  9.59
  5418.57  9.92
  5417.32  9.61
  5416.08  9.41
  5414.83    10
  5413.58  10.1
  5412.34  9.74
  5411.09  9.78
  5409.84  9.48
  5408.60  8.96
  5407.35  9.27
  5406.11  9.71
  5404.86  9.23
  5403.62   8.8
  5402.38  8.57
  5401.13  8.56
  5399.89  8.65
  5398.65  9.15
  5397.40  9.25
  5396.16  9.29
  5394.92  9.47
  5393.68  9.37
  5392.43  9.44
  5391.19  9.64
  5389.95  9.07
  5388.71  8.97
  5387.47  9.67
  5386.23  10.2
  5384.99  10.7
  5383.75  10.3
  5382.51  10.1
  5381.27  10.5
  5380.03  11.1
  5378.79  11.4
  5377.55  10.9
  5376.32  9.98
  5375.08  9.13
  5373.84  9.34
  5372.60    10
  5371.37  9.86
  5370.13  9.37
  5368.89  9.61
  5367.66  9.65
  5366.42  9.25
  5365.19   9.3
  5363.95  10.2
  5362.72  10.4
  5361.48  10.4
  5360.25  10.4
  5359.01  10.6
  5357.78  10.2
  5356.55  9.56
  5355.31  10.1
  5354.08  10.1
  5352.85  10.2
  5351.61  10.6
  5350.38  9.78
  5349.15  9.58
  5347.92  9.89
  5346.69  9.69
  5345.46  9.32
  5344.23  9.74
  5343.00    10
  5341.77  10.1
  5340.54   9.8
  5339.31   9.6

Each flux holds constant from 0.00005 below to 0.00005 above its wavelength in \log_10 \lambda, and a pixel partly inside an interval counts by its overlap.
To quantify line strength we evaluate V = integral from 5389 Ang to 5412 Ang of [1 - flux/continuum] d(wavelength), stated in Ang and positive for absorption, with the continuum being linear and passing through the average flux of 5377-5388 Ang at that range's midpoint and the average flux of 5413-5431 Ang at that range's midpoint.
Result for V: 2.3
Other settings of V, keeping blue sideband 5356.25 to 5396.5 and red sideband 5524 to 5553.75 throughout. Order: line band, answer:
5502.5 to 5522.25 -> 0.6 Ang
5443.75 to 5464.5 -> 0.4 Ang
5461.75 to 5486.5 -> 0.7 Ang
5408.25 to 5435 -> 0.6 Ang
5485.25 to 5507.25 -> -0.4 Ang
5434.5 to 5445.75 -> 0.0 Ang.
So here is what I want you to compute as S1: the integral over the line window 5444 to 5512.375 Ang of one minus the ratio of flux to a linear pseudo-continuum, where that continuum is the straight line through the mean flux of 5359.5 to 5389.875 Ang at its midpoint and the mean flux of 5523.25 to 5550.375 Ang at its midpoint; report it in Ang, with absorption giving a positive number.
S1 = 1.3 Ang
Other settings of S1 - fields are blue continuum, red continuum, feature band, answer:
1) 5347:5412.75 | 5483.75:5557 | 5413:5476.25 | 0.3 Ang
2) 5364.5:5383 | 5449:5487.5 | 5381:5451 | 1.6 Ang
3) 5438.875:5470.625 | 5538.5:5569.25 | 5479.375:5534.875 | 0.9 Ang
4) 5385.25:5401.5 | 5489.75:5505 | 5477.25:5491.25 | 0.9 Ang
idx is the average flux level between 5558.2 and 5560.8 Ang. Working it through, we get 10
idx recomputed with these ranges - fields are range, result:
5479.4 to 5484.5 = 9.36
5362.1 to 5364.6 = 10.3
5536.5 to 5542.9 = 9.87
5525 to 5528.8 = 9.92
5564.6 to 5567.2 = 10.6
